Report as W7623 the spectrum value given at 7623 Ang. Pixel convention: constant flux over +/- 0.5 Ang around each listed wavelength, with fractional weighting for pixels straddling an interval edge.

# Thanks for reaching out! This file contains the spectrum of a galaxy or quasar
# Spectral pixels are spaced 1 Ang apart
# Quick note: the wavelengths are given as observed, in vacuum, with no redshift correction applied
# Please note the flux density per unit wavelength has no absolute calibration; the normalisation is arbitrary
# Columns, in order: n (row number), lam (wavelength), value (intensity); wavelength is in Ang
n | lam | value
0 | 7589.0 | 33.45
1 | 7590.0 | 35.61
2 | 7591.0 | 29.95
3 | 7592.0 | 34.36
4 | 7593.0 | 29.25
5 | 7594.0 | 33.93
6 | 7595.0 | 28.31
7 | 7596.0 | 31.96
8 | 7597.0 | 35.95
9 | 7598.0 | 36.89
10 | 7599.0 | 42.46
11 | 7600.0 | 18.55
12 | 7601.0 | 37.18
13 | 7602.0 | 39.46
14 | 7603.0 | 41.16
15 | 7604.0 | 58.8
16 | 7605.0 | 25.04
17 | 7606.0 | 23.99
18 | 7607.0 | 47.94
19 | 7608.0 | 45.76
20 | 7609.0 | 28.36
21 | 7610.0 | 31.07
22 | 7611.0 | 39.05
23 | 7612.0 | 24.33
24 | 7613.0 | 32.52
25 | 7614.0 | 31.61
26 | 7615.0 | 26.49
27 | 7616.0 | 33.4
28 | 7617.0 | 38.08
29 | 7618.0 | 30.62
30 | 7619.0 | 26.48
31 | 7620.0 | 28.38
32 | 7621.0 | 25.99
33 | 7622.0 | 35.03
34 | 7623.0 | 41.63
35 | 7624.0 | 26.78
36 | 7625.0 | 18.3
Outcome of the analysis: 41.63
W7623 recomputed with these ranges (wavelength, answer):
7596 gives 31.96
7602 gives 39.46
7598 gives 36.89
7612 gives 24.33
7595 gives 28.31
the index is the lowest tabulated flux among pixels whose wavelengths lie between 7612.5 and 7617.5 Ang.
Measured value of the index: 26.49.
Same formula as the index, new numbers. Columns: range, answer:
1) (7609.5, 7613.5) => 24.33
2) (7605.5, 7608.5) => 23.99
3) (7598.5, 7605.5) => 18.55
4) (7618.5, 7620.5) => 26.48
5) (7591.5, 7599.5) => 28.31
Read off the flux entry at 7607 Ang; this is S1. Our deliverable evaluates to 47.94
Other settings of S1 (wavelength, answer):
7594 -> 33.93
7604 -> 58.8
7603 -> 41.16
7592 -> 34.36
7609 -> 28.36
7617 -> 38.08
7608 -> 45.76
